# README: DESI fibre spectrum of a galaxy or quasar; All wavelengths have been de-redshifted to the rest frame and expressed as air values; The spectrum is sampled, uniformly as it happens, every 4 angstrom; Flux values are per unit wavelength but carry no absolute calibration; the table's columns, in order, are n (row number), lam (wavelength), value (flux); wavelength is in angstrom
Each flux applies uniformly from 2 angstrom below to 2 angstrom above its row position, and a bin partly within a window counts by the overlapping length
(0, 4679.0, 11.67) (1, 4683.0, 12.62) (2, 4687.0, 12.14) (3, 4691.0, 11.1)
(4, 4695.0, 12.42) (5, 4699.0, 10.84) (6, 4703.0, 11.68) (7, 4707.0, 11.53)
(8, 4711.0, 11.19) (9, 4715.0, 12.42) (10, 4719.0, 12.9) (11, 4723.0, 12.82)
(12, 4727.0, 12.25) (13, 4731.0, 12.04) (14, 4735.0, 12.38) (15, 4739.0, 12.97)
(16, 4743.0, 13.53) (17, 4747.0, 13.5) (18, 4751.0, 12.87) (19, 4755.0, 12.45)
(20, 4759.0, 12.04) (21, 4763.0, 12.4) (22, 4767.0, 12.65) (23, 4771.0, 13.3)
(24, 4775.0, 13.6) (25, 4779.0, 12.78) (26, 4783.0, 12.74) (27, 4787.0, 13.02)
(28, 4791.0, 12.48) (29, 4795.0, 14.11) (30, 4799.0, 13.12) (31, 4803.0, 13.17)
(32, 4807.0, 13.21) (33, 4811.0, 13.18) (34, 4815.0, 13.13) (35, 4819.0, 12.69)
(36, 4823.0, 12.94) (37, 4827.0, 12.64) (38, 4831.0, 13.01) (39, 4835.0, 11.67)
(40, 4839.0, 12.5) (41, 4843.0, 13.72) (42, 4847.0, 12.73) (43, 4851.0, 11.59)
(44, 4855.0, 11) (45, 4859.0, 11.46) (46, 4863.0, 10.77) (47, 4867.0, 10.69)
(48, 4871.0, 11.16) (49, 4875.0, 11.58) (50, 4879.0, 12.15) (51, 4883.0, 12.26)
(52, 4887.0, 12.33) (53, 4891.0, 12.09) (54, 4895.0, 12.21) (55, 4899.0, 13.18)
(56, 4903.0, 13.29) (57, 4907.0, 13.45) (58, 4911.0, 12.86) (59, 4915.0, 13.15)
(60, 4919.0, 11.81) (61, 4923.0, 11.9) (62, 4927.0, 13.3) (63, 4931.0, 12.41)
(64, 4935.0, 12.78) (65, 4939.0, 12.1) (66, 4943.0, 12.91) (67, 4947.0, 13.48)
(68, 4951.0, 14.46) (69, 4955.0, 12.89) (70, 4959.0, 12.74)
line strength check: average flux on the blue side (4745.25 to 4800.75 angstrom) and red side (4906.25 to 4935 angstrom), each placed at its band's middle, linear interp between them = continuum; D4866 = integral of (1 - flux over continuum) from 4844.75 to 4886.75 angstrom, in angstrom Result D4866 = 3.9 angstrom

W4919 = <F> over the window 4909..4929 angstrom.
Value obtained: 12.6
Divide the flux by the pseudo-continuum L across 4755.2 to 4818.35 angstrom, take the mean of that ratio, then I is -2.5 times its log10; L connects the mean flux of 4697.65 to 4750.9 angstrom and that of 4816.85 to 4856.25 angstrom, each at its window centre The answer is -0.05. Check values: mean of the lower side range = 12.3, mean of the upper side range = 12.5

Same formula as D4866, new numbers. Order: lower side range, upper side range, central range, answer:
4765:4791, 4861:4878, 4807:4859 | -3.0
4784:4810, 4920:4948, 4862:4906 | 2.7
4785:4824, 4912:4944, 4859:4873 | 2.0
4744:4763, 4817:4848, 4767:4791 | -0.5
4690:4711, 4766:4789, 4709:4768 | -1.5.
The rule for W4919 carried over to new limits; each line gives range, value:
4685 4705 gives 11.6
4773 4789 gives 13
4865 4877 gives 11.1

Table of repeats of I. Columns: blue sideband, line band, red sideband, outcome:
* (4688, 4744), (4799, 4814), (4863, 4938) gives -0.08 mag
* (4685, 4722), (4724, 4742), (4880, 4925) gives -0.05 mag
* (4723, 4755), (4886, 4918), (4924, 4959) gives 0.01 mag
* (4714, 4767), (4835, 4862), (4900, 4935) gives 0.06 mag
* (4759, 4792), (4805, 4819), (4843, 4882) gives -0.07 mag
